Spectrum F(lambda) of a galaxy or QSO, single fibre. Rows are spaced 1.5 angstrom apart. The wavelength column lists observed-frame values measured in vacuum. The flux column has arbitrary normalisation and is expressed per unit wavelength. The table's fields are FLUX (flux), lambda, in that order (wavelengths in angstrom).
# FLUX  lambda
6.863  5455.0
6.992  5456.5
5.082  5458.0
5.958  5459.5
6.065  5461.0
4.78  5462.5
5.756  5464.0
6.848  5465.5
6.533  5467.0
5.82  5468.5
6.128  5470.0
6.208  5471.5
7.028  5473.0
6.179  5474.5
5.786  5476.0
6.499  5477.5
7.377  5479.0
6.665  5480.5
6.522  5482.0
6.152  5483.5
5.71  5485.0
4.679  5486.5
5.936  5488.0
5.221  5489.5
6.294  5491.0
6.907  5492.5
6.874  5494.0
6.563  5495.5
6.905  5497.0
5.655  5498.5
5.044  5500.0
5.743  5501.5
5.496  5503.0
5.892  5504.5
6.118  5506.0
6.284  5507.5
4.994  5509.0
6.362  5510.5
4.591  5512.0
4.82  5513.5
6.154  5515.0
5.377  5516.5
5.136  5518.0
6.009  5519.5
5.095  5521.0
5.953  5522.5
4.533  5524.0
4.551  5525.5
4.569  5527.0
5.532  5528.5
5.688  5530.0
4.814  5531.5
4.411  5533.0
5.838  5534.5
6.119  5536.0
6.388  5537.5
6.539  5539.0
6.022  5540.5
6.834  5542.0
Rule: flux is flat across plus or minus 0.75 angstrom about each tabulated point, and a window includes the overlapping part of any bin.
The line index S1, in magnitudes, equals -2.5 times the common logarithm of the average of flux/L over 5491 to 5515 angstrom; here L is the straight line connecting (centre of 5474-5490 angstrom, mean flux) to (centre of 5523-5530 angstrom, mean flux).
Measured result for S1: -0.07 mag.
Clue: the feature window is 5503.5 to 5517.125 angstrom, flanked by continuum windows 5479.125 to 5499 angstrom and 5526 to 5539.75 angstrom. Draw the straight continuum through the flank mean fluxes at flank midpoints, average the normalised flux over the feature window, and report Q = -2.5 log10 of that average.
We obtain 0.05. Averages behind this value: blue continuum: 6.2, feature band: 5.62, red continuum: 5.53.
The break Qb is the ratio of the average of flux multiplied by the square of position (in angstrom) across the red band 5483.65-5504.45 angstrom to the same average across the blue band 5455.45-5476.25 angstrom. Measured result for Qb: 0.98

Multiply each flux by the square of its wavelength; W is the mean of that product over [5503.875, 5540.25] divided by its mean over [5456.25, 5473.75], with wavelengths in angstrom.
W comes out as 0.9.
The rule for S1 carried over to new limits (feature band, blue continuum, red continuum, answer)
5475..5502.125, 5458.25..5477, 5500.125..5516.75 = -0.06 mag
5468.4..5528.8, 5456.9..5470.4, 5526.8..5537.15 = -0.04 mag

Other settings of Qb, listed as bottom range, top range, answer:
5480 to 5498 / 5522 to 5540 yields 0.89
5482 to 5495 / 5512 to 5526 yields 0.89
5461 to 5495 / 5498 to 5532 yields 0.89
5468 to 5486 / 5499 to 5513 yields 0.90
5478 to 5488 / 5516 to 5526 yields 0.86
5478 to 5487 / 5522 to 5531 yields 0.83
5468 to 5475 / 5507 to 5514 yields 0.87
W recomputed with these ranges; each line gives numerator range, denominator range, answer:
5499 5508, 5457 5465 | 1.04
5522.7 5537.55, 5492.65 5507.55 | 0.87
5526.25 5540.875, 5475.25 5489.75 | 0.93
